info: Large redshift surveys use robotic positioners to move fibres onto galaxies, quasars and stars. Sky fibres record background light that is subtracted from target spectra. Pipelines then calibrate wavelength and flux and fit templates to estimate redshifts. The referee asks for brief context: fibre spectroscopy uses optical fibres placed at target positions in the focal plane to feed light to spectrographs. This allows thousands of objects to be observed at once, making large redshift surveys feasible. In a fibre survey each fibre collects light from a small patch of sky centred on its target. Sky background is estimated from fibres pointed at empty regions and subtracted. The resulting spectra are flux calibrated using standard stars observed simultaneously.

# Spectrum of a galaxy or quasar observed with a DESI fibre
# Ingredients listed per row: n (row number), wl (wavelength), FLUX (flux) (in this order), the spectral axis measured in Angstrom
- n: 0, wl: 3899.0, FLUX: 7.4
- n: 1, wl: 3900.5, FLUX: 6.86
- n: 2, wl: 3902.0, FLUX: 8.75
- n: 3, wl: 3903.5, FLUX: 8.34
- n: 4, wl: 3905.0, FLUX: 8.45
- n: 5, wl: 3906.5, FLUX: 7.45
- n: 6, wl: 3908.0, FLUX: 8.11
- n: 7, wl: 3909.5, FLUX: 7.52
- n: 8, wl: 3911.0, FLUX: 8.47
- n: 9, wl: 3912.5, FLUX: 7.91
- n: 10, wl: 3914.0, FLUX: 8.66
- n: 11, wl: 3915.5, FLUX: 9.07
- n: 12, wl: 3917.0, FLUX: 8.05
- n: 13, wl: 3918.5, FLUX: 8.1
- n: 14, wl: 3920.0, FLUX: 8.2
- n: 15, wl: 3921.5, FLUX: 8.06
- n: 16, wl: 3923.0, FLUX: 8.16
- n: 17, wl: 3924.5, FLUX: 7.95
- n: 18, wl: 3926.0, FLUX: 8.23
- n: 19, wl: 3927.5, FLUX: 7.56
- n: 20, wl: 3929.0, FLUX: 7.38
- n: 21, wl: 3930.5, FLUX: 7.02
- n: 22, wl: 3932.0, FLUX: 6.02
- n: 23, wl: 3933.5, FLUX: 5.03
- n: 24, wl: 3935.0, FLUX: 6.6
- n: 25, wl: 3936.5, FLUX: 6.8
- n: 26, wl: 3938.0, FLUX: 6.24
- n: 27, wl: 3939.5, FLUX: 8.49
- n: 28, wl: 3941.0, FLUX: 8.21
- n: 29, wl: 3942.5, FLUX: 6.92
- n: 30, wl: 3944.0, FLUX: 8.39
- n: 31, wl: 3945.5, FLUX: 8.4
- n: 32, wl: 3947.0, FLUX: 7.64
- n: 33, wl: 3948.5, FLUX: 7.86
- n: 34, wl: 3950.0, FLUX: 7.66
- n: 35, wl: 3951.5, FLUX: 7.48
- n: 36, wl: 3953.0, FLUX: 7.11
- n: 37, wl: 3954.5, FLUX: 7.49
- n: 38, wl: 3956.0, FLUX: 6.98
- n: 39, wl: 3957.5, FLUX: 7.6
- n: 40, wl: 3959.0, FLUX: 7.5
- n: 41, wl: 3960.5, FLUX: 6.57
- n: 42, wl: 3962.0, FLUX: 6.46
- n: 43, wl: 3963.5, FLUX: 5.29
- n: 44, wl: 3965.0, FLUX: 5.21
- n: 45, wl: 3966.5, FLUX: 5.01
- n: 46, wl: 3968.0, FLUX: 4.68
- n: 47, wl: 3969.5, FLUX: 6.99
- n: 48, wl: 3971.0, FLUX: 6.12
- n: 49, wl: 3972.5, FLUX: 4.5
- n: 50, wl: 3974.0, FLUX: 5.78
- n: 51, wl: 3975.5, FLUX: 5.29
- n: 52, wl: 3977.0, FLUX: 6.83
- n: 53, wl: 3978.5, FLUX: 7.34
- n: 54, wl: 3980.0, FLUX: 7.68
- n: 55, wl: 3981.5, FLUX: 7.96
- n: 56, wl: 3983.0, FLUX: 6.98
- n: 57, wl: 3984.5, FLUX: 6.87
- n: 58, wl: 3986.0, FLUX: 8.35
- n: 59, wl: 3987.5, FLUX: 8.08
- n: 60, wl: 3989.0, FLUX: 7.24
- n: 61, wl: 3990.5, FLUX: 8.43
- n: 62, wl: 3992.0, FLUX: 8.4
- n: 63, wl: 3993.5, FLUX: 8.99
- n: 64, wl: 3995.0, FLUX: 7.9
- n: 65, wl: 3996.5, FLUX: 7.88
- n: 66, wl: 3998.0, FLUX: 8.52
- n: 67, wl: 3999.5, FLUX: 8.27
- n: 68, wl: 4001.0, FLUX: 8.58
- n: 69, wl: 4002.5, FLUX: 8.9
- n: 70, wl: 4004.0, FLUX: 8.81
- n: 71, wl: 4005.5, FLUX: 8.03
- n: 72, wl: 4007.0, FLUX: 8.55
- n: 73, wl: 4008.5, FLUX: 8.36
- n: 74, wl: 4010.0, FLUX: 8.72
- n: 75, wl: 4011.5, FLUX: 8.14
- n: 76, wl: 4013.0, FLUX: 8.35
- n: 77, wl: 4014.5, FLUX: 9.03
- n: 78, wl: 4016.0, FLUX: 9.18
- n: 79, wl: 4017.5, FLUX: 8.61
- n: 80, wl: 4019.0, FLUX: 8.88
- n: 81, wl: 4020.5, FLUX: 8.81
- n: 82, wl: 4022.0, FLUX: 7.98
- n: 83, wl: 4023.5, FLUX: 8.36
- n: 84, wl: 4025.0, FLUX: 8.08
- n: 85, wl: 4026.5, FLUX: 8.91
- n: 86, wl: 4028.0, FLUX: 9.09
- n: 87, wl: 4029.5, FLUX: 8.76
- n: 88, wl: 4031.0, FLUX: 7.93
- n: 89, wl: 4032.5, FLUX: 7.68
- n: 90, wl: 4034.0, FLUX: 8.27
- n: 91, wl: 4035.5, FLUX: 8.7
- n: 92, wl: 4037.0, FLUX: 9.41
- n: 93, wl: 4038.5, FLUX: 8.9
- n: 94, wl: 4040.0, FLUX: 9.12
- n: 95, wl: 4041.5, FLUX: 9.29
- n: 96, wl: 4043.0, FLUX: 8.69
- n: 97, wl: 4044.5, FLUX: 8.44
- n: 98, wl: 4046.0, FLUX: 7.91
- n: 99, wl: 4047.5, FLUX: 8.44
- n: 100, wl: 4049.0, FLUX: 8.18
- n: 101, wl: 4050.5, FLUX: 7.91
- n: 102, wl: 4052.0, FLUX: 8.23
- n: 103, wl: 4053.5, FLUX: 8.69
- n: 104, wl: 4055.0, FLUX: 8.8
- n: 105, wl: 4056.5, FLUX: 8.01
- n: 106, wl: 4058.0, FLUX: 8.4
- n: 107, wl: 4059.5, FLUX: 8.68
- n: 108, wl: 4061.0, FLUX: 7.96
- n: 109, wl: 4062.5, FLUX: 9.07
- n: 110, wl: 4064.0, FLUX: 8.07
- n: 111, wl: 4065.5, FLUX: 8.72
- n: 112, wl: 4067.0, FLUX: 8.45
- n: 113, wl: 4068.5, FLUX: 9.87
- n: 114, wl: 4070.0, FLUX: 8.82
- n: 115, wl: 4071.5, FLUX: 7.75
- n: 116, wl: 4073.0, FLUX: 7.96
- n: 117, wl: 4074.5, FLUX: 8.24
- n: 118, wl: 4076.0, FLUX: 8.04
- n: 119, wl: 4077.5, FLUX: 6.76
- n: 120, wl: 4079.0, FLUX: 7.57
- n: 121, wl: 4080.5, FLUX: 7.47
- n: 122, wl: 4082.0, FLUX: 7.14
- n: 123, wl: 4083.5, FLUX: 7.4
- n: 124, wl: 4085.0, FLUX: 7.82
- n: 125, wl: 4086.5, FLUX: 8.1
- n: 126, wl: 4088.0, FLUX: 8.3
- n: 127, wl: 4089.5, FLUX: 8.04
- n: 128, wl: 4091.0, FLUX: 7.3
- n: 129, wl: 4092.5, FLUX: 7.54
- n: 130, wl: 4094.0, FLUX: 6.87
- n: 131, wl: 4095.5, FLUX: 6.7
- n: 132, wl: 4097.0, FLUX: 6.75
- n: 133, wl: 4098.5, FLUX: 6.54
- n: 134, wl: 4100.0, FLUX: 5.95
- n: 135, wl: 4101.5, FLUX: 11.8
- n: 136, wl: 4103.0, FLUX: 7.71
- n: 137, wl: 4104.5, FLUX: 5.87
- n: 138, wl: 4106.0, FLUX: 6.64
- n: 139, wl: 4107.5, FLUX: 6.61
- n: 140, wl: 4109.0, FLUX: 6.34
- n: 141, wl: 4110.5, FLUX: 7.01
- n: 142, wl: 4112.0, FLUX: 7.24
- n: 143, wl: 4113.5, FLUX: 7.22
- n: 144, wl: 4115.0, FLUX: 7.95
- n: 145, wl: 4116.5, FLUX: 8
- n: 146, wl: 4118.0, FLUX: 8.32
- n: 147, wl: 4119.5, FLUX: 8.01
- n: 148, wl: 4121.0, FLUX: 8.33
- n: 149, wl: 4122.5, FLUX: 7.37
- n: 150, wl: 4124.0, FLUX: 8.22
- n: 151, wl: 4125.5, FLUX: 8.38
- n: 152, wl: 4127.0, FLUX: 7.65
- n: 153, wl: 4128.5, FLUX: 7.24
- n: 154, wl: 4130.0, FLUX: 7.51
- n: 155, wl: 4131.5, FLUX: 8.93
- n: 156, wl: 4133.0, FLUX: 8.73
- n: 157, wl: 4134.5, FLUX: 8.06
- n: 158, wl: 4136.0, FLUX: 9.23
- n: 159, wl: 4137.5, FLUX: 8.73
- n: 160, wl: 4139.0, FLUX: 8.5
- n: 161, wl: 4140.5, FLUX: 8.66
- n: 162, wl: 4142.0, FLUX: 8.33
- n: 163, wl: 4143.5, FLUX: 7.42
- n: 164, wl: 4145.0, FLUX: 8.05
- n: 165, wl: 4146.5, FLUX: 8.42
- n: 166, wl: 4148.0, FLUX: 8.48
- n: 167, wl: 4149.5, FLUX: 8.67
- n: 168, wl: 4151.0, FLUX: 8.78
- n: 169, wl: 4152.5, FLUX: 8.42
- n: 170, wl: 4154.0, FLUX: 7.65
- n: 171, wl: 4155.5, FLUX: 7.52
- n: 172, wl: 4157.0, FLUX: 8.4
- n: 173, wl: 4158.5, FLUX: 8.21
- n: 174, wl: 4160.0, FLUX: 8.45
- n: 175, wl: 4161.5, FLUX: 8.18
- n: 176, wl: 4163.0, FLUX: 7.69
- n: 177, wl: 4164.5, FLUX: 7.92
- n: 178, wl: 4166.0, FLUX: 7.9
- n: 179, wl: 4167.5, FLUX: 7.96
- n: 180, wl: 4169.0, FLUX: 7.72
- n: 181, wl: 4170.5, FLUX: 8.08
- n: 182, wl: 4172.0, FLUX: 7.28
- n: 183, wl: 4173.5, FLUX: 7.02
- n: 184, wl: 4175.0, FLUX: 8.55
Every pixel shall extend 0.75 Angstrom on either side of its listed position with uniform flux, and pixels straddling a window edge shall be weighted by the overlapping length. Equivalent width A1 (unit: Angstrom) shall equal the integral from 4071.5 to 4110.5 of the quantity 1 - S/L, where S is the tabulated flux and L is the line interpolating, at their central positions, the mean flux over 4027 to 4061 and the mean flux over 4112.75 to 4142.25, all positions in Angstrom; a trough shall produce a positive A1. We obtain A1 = 4.2 Angstrom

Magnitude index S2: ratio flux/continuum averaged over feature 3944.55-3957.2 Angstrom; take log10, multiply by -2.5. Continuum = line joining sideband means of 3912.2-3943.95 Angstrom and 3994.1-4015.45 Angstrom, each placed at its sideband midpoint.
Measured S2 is 0.03 mag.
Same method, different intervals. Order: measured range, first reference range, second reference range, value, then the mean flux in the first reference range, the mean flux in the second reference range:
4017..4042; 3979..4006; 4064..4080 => -0.06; 8.1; 8.2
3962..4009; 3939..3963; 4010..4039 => 0.11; 7.51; 8.58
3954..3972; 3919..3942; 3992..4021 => 0.24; 7.33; 8.55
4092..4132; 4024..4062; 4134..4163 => 0.12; 8.5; 8.31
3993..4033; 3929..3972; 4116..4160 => -0.16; 6.84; 8.22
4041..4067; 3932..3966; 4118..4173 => -0.11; 7.05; 8.14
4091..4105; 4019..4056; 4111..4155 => 0.13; 8.53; 8.15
